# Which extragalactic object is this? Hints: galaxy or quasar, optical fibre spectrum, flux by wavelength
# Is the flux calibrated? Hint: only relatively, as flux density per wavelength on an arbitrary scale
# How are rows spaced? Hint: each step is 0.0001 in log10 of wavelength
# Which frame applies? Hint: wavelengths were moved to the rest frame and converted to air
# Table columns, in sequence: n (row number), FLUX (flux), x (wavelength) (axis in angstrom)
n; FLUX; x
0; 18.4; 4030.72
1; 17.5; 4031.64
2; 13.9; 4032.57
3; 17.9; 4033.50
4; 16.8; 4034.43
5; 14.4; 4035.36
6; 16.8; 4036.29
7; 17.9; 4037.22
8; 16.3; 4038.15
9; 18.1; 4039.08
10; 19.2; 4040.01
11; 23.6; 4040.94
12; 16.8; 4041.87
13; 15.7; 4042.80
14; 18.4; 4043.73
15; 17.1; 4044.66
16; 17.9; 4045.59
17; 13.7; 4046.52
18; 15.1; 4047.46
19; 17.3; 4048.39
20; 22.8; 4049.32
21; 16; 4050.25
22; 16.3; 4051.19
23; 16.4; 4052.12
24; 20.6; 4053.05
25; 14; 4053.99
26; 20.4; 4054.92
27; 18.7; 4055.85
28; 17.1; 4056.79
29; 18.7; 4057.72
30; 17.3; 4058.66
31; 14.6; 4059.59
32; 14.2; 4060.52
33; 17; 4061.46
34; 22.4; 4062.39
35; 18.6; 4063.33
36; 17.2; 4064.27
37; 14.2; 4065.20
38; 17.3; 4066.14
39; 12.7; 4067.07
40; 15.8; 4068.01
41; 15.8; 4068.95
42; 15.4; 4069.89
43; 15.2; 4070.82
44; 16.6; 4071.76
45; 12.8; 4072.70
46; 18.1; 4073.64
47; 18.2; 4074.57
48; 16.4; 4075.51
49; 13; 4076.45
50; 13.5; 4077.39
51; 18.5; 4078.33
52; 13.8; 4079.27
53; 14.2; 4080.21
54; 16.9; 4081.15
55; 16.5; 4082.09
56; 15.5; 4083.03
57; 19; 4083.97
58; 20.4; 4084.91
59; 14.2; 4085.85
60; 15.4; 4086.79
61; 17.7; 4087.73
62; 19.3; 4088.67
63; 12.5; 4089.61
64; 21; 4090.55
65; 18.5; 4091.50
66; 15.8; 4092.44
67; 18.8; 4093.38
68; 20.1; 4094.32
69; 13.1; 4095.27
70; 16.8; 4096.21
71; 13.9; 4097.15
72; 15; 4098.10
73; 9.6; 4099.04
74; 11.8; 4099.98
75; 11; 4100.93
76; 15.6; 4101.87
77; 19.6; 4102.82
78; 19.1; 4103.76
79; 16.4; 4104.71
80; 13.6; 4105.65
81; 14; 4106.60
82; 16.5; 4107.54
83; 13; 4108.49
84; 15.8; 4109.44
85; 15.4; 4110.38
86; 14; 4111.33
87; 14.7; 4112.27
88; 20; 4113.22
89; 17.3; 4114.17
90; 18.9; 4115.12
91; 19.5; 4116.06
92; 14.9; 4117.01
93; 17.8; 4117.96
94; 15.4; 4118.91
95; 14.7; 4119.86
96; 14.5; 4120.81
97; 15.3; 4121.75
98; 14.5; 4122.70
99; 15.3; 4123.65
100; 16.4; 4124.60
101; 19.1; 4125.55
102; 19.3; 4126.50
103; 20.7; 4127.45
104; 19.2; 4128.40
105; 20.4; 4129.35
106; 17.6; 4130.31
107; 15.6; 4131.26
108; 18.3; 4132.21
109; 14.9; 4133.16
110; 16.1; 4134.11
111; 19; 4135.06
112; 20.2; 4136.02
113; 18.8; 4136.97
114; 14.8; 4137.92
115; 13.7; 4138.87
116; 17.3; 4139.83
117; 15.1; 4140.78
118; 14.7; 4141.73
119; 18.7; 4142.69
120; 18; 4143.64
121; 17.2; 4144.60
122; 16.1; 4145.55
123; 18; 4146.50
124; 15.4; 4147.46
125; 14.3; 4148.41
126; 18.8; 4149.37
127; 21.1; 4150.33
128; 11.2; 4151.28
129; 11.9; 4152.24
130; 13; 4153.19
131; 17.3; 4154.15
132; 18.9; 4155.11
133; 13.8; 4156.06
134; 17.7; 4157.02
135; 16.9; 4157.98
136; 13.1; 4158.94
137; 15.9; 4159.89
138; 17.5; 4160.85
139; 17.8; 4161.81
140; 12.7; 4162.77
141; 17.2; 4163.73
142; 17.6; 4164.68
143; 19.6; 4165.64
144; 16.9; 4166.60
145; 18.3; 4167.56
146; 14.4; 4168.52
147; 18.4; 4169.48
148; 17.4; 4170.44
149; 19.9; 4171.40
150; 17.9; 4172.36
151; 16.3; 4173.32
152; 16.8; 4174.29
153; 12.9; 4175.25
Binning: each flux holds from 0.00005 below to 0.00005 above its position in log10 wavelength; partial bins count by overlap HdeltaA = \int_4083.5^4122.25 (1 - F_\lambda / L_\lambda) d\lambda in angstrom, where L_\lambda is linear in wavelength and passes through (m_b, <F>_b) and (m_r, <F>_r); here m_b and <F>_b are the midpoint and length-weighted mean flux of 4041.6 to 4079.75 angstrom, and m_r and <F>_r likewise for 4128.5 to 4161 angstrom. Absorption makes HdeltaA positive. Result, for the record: 1.1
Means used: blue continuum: 16.6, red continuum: 16.5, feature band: 16.1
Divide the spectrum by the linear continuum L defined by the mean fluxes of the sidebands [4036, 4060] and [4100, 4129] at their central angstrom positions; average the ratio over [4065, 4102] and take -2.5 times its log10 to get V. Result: 0.077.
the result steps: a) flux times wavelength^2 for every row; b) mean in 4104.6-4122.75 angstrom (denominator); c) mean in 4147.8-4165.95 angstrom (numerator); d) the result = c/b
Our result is 1.0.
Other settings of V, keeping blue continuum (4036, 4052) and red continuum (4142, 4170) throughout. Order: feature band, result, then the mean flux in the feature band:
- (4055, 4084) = 0.065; 16.3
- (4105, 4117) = 0.058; 16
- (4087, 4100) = 0.062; 16.1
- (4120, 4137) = -0.044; 17.4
